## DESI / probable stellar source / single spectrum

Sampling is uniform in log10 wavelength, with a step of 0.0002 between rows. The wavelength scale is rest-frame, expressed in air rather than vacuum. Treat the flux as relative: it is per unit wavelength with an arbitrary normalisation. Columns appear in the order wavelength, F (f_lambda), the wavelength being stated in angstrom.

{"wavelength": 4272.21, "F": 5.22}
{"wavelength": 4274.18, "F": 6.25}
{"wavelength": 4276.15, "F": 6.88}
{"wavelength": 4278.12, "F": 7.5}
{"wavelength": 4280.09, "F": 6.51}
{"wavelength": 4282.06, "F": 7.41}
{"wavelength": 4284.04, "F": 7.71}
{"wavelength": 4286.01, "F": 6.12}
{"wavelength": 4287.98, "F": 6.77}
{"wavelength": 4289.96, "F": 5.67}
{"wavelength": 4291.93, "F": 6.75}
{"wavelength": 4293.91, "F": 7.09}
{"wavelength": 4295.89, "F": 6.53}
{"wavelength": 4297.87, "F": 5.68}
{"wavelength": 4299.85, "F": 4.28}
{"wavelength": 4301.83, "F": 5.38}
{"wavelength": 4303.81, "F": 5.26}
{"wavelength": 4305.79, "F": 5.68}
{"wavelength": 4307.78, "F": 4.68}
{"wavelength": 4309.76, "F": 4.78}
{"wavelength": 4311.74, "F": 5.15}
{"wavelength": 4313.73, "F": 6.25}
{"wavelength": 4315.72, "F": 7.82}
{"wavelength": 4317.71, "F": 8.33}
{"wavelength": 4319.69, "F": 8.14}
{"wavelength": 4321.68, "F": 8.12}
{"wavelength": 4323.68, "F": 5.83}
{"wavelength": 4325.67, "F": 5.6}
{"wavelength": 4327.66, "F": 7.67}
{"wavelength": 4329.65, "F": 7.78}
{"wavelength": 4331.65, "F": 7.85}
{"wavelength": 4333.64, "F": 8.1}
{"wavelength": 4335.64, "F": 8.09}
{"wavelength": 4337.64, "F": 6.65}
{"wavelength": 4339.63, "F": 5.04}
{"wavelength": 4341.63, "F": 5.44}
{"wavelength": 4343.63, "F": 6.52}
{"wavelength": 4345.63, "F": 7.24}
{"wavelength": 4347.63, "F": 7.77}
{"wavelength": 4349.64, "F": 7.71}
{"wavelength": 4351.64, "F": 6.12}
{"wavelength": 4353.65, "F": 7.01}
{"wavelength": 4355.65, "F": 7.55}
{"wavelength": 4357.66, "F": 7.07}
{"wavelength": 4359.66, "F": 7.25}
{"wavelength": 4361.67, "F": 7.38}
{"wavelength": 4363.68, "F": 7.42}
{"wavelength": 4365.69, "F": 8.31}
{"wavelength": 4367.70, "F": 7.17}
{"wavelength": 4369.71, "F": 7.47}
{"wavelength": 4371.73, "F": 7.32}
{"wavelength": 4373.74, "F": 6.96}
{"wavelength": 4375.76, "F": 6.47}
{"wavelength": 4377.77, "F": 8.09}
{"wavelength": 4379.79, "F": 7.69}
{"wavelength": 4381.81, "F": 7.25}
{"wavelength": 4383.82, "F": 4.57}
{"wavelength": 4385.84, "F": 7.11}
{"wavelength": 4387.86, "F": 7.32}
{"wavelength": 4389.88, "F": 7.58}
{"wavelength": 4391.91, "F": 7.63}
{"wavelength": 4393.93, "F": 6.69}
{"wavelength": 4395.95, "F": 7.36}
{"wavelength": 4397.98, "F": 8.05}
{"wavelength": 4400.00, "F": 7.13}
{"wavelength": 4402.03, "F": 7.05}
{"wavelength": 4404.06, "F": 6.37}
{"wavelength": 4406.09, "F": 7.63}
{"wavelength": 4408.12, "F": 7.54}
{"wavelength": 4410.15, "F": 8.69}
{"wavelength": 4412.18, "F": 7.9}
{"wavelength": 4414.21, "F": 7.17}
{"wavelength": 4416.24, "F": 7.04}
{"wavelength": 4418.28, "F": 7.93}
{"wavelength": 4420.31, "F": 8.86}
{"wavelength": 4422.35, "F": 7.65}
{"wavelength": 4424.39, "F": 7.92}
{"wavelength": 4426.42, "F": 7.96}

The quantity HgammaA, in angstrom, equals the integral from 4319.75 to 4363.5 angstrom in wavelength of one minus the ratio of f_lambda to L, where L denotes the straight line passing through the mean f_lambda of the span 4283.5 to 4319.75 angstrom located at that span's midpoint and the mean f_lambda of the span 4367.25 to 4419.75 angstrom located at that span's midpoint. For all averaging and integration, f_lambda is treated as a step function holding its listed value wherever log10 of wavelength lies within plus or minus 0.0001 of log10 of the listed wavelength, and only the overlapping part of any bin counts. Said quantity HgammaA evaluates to -2.8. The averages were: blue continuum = 6.15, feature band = 7.07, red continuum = 7.29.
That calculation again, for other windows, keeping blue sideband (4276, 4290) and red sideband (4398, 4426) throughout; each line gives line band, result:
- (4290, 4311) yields 4.2 angstrom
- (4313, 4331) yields -0.5 angstrom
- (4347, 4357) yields 0.1 angstrom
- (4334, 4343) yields 1.0 angstrom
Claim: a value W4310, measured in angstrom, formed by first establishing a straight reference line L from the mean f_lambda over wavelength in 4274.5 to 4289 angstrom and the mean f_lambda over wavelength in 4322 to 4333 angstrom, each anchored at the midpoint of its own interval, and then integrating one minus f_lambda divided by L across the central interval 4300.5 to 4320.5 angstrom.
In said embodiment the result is 2.62 angstrom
